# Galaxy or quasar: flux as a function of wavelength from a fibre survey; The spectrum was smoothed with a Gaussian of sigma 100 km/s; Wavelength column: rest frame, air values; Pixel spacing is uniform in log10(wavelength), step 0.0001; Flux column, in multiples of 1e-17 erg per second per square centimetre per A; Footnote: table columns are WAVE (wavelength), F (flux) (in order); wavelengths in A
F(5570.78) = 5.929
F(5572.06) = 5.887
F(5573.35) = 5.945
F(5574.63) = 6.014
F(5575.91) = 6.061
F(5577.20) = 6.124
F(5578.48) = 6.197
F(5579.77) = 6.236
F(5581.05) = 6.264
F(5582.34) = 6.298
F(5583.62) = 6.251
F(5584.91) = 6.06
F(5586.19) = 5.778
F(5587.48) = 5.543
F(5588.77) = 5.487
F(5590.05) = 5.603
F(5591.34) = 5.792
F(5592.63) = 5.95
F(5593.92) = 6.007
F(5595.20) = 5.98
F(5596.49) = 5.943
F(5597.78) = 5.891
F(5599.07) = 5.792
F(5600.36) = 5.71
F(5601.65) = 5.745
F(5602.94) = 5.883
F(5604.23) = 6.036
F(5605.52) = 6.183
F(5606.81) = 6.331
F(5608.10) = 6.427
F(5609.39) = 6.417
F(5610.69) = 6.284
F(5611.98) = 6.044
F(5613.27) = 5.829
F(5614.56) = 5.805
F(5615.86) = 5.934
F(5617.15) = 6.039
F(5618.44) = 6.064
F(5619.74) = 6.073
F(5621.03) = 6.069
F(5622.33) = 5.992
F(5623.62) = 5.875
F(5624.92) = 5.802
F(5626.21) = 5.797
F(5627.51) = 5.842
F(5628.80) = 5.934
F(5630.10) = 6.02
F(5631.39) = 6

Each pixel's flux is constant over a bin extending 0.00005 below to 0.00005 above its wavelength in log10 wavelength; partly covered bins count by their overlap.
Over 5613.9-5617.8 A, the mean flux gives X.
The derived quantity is 5.93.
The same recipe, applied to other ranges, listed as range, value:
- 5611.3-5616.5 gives 5.91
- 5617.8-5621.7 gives 6.06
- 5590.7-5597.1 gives 5.94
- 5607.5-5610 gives 6.43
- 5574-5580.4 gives 6.12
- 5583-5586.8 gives 6.03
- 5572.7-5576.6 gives 6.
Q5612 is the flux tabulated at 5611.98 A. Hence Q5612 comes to 6.044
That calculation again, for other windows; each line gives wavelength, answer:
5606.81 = 6.331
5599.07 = 5.792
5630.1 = 6.02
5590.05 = 5.603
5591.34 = 5.792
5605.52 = 6.183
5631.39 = 6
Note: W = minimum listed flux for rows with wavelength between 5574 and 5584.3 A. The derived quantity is 6.014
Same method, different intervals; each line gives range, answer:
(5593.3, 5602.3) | 5.71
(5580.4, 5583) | 6.264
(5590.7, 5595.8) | 5.792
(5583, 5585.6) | 6.06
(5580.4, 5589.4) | 5.487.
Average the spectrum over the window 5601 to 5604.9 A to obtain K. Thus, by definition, 5.89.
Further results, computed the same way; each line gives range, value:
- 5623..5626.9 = 5.82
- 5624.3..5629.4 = 5.85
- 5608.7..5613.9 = 6.14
